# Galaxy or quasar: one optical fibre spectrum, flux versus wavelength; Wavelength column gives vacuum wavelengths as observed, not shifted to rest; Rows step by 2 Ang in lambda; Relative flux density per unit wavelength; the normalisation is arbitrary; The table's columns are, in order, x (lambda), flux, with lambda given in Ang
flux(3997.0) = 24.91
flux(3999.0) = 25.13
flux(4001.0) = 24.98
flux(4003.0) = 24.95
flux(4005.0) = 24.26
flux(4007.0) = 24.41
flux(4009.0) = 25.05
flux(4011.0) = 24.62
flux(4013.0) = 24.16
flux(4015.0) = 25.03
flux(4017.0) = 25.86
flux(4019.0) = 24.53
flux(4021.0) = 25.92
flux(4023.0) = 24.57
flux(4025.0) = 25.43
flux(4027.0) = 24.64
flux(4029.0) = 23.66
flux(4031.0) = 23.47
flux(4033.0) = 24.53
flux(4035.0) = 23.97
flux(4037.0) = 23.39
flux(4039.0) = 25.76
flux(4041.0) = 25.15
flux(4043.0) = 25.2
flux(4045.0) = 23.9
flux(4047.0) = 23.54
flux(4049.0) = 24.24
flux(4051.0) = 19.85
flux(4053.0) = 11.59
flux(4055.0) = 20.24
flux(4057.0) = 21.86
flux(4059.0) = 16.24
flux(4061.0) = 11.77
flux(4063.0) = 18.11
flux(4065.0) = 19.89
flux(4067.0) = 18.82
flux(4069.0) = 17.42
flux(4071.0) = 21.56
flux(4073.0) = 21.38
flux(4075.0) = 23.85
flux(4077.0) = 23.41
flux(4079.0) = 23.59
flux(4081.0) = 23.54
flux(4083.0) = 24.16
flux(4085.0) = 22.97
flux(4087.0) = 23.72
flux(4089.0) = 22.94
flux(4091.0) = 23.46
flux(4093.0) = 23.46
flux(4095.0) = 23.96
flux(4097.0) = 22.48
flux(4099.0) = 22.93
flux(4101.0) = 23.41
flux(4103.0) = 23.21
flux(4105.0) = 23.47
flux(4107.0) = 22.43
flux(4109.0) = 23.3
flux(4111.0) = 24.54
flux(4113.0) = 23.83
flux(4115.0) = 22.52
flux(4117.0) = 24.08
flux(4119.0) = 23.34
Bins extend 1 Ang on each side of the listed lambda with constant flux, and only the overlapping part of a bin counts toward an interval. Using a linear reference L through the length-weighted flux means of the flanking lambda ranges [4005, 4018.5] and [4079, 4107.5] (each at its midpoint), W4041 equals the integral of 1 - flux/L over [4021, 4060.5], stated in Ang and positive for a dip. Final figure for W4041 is 2.7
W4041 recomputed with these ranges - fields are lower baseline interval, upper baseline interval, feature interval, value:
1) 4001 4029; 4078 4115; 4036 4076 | 5.7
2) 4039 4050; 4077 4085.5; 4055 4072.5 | 4.1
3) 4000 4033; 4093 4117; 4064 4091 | 1.8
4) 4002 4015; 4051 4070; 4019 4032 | -1.4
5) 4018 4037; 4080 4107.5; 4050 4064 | 4.0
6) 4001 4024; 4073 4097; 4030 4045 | -0.1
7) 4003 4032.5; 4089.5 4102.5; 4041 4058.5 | 2.0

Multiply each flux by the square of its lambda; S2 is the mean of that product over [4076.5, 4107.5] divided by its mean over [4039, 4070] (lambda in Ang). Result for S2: 1.19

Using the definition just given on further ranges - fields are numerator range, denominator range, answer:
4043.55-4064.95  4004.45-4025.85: 0.79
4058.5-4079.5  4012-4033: 0.81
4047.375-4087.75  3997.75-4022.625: 0.84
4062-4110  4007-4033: 0.94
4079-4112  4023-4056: 1.04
